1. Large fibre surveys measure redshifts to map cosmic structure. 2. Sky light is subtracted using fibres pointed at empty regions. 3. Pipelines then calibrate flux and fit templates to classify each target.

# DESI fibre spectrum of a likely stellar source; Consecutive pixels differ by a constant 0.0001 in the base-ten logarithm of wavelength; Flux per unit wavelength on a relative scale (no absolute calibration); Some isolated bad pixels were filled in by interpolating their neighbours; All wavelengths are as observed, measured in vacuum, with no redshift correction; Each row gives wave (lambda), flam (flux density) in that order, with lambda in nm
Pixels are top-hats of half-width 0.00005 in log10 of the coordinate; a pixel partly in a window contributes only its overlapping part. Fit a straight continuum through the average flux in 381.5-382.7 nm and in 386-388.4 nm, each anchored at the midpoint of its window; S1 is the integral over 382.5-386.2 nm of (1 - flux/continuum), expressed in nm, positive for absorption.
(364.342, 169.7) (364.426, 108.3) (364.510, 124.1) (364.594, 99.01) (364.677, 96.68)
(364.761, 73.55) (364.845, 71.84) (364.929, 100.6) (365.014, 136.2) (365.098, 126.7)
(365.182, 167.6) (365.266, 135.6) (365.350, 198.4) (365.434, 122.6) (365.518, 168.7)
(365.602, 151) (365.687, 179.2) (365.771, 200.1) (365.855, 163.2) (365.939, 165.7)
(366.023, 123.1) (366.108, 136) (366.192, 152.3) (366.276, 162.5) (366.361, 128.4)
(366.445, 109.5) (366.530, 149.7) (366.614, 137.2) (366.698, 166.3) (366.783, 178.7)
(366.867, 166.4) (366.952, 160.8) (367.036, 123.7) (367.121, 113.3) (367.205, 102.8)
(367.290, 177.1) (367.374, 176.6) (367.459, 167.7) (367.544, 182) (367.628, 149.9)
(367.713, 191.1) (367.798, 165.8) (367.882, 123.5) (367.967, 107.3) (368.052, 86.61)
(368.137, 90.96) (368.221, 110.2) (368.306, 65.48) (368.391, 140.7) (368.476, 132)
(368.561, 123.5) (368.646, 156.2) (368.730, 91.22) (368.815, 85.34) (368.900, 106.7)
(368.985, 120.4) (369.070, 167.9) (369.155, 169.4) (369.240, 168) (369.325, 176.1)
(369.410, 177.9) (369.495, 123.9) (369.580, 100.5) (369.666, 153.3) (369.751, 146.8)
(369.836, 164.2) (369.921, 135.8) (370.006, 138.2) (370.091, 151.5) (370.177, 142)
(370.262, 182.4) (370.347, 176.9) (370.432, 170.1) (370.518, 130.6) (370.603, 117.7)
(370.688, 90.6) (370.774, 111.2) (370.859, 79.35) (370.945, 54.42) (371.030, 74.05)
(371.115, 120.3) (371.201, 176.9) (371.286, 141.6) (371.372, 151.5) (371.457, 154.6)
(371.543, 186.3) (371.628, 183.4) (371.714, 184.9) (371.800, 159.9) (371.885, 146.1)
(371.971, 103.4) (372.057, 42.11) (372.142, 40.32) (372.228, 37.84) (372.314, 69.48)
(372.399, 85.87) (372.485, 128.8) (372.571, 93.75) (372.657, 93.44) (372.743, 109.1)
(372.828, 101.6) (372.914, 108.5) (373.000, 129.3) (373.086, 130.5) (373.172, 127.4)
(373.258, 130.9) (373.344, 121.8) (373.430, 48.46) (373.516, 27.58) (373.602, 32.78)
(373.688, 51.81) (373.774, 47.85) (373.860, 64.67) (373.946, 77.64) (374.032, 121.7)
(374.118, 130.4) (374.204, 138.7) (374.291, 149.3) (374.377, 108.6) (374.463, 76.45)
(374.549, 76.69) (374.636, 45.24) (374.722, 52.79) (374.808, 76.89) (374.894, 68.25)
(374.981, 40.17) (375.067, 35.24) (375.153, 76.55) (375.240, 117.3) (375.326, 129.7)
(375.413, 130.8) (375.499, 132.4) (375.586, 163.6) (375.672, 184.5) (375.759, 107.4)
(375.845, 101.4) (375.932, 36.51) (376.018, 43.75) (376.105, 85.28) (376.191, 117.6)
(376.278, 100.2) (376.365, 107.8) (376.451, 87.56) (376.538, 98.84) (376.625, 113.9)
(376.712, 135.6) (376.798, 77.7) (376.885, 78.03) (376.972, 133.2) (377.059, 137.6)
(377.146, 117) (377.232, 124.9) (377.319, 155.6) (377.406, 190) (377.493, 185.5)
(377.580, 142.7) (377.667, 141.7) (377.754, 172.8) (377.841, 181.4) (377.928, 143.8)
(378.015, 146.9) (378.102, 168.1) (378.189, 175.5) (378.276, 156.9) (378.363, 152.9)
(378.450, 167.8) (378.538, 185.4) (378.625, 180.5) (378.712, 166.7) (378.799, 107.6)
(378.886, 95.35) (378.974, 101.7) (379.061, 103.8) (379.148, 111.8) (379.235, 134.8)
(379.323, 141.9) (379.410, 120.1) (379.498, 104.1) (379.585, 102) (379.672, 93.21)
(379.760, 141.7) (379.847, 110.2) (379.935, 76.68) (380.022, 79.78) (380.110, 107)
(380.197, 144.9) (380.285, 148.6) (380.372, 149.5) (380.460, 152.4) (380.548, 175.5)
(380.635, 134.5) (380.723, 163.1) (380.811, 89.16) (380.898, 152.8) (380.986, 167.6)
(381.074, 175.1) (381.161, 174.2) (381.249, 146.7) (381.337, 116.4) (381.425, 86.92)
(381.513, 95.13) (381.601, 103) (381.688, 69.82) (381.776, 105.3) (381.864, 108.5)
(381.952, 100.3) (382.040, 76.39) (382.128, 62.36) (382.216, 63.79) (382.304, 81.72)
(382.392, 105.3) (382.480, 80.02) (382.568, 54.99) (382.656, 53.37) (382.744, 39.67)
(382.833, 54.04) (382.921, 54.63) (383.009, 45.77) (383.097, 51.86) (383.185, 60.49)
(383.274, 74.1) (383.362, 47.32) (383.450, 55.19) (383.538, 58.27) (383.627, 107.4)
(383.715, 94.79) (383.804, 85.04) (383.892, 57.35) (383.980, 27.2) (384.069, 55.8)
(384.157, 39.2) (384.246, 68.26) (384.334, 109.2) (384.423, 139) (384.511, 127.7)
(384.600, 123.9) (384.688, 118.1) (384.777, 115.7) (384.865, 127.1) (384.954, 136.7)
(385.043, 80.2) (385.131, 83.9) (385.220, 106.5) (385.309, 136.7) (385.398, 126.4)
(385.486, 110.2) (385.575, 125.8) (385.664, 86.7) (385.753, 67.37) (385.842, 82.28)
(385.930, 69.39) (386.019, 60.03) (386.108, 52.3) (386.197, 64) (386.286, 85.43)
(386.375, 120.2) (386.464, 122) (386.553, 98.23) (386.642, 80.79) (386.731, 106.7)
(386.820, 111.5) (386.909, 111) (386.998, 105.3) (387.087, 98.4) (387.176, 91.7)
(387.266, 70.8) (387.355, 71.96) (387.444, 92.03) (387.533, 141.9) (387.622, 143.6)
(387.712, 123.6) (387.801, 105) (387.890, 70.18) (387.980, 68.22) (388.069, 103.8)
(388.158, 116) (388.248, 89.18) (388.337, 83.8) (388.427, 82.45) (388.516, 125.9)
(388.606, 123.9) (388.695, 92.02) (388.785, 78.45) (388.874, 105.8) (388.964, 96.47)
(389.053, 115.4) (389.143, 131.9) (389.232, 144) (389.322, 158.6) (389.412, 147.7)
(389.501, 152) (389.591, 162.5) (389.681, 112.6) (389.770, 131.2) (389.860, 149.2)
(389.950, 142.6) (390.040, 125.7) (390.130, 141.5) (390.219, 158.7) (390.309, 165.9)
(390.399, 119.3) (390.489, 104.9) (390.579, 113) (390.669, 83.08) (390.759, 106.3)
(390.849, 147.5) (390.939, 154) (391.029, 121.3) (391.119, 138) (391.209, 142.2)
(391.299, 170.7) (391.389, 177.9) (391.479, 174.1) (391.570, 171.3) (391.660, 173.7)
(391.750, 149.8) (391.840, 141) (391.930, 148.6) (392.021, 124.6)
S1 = 0.29 nm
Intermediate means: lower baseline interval 82.6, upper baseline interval 96.1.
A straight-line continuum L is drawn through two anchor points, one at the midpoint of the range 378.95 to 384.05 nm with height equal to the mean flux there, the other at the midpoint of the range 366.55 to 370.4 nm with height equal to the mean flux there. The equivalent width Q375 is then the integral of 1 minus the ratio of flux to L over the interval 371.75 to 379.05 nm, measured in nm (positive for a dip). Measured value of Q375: 0.42 nm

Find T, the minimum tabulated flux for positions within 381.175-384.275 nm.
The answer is 27.2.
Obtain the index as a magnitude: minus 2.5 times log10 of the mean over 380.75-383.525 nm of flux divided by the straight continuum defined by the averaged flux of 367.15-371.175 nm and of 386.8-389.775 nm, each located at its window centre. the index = 0.31 mag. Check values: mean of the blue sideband 134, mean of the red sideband 110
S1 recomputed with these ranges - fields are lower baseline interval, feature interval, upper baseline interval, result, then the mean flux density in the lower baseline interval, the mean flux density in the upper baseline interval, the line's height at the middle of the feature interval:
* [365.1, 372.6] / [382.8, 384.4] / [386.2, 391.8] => 0.77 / 137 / 121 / 125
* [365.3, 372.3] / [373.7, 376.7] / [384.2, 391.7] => 0.80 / 138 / 115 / 130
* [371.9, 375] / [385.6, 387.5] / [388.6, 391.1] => 0.49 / 86.7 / 128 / 120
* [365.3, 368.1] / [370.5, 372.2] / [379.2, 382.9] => 0.20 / 151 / 110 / 138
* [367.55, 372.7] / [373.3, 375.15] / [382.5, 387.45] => 0.64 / 128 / 85.7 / 116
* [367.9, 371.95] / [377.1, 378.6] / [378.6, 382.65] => -0.49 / 134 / 116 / 121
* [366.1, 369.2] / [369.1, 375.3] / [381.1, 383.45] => 0.47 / 137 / 81.4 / 120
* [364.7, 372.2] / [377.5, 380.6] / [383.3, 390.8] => -0.49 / 137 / 104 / 118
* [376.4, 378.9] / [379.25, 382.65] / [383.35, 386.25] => 0.13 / 143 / 89.7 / 118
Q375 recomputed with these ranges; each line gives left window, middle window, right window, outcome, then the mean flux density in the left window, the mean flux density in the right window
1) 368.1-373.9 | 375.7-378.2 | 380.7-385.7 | -0.43 nm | 118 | 93.8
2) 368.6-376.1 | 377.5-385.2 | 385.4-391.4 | 0.15 nm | 113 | 113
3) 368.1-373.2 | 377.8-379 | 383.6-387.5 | -0.48 nm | 126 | 94.4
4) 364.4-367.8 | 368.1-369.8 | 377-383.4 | 0.10 nm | 144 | 119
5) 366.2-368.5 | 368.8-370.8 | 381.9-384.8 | -0.20 nm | 140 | 75.2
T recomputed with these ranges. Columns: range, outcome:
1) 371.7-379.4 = 27.58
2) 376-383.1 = 39.67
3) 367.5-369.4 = 65.48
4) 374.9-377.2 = 35.24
